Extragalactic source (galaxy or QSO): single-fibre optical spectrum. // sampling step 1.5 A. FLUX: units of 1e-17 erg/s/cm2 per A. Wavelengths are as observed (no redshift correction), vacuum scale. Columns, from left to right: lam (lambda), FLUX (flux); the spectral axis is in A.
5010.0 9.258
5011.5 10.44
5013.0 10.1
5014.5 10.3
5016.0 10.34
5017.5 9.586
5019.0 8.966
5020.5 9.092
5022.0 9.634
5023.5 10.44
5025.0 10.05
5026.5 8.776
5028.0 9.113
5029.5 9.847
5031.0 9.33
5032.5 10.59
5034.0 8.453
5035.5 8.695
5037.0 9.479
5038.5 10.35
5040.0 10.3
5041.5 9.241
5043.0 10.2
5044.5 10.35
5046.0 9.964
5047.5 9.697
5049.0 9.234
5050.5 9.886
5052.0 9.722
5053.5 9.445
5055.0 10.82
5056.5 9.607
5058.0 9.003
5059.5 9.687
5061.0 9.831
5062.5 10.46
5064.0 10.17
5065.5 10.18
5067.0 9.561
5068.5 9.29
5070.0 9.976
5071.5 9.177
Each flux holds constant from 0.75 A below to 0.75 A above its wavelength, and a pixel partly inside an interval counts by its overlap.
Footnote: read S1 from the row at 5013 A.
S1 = 10.1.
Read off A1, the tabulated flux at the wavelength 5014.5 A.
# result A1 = 10.3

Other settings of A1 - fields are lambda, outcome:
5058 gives 9.003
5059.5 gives 9.687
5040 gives 10.3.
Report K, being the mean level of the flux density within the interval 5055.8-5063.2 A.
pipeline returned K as 9.71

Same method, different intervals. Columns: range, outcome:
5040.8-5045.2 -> 9.93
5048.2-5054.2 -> 9.57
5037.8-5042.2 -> 9.97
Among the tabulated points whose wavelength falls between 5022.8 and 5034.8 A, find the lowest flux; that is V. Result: 8.453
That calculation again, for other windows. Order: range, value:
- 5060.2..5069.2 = 9.29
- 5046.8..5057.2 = 9.234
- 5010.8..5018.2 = 9.586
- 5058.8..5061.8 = 9.687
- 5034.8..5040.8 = 8.695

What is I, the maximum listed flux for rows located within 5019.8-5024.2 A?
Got 10.44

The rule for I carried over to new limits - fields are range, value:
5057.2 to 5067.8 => 10.46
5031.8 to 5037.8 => 10.59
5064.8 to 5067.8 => 10.18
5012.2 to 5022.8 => 10.34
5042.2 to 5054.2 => 10.35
